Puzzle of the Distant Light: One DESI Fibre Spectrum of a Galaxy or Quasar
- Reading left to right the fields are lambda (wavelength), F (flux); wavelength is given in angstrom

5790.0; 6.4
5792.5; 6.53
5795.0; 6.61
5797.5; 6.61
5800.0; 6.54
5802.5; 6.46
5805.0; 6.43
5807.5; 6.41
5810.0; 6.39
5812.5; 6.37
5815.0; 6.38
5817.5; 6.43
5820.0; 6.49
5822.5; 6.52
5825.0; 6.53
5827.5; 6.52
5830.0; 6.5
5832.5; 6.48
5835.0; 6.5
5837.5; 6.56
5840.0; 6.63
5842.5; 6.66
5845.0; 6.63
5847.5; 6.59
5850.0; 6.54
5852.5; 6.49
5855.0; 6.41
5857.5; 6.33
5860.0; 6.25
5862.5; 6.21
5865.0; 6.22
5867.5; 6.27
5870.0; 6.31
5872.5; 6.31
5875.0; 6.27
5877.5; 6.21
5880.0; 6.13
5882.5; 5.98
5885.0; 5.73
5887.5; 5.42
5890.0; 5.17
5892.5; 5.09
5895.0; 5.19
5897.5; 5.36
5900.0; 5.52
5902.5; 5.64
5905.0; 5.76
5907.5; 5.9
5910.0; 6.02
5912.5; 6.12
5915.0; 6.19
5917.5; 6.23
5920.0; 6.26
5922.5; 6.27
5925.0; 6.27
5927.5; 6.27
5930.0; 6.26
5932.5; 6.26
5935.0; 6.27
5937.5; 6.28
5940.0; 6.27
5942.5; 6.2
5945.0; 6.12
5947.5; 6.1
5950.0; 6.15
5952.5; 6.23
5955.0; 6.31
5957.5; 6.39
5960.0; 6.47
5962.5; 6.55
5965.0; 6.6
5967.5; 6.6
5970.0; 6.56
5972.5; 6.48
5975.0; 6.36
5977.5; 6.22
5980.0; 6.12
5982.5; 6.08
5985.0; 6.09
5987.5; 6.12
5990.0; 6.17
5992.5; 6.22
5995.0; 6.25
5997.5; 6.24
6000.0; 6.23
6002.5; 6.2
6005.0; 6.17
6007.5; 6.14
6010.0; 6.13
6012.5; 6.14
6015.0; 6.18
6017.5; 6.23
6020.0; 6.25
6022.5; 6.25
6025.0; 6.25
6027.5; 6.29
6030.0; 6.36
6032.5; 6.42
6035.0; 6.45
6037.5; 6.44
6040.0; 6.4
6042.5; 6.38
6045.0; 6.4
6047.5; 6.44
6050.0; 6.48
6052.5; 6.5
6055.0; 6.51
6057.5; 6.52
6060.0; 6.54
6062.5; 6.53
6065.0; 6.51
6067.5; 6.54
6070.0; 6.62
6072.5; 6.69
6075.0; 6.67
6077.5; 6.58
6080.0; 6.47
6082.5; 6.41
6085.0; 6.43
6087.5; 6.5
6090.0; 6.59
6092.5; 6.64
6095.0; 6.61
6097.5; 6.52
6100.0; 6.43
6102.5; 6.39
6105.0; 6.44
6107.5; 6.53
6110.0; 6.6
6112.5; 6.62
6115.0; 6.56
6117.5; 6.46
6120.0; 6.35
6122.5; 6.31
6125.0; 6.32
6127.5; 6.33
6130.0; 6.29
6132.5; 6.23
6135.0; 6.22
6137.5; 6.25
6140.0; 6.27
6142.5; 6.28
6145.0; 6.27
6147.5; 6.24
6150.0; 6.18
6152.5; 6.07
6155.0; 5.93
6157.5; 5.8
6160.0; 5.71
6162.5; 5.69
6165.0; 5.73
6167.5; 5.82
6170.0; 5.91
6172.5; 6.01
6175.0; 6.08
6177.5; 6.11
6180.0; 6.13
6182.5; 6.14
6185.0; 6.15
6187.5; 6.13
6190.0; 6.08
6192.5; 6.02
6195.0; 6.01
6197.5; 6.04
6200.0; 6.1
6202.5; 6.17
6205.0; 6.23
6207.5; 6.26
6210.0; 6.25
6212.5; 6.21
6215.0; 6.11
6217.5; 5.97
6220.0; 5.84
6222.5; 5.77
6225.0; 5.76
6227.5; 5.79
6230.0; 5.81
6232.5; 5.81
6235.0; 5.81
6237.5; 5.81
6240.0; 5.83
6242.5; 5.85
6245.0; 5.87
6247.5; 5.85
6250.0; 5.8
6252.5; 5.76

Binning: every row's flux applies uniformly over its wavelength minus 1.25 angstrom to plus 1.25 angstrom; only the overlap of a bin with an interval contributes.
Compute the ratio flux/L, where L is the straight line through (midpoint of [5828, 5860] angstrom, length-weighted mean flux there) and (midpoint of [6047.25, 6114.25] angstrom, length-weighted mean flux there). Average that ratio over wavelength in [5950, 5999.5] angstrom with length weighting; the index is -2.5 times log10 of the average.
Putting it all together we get 0.04 mag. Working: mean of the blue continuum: 6.52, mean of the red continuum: 6.53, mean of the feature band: 6.31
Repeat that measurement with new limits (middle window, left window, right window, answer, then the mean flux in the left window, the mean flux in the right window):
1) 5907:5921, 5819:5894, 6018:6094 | 0.03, 6.26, 6.47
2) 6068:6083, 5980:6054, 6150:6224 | -0.07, 6.27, 6.02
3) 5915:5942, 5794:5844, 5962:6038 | 0.02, 6.5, 6.28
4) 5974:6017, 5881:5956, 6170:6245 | -0.04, 5.96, 6.01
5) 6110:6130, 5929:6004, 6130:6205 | -0.05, 6.28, 6.07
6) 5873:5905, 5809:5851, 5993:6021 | 0.13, 6.51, 6.2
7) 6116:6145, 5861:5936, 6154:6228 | -0.05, 5.97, 6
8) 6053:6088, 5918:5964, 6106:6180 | -0.06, 6.27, 6.18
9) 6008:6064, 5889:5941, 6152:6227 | -0.07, 5.94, 6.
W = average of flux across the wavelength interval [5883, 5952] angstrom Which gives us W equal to 5.94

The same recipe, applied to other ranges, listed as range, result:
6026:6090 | 6.48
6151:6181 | 5.92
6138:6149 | 6.26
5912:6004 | 6.27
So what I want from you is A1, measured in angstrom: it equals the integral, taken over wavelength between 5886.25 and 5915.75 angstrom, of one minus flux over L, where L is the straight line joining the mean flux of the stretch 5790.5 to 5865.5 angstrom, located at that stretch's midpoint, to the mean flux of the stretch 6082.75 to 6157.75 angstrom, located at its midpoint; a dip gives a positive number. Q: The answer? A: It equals 3.9 angstrom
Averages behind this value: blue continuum 6.48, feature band 5.61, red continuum 6.36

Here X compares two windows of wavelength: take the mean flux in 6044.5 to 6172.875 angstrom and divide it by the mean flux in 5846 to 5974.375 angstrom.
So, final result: 1.0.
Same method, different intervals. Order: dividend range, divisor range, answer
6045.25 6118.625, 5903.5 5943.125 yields 1.06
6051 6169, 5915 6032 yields 1.01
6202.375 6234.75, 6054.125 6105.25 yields 0.92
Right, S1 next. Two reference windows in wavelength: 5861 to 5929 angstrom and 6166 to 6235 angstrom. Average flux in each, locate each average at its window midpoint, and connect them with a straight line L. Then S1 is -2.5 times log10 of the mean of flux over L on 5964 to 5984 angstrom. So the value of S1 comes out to -0.07 mag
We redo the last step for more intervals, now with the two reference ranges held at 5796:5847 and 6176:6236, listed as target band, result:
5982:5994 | 0.027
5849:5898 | 0.077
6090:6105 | -0.061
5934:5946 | 0.022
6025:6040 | -0.024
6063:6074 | -0.066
